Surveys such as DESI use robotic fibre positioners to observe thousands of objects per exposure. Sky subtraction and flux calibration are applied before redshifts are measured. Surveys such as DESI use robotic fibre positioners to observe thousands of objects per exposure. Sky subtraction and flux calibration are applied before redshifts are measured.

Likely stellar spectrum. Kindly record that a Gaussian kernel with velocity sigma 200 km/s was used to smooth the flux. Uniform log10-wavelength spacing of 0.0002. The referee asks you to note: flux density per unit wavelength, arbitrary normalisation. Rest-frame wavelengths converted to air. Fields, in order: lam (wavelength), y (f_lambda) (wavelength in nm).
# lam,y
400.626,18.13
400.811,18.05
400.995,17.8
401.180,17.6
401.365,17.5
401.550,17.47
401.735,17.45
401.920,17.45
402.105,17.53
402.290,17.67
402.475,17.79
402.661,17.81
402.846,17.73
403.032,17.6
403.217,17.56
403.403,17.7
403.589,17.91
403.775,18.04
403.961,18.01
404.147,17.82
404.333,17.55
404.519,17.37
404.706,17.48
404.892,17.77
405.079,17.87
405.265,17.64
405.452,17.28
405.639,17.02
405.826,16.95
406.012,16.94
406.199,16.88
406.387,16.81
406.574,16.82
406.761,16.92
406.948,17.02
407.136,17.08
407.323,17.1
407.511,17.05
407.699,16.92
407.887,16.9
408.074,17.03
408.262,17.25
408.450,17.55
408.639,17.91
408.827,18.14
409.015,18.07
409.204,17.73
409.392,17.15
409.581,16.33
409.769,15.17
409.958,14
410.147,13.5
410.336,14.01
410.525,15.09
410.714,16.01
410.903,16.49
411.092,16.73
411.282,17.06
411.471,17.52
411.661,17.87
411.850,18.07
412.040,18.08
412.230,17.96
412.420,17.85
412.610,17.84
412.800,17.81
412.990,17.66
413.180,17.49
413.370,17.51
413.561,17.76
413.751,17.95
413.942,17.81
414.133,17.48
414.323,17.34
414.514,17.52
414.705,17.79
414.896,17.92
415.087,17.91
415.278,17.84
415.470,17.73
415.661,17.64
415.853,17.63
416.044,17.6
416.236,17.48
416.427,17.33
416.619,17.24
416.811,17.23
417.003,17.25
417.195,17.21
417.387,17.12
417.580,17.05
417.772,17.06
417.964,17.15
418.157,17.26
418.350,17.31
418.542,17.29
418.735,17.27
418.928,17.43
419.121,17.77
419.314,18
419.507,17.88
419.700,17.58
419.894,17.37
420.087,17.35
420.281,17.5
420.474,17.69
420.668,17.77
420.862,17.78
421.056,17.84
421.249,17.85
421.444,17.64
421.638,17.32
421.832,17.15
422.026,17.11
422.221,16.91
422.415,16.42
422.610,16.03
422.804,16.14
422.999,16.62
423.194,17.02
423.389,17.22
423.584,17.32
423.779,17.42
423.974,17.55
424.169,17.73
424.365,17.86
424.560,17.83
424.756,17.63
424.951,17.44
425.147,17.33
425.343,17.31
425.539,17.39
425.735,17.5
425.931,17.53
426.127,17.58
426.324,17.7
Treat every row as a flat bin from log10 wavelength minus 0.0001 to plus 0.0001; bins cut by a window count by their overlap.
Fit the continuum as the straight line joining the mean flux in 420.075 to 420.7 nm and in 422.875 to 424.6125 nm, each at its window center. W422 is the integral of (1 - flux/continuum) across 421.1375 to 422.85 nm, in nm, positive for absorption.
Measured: 0.049 nm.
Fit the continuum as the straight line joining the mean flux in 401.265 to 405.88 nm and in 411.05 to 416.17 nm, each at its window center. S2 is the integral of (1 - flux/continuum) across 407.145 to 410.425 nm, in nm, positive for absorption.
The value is 0.20 nm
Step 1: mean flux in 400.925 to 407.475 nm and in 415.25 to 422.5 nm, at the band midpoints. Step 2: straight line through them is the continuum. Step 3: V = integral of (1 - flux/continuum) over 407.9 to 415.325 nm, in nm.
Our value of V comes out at 0.13 nm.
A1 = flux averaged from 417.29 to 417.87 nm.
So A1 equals 17.1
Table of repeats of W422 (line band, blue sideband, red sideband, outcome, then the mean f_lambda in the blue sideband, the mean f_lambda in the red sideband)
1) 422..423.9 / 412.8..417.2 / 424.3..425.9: 0.08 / 17.6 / 17.5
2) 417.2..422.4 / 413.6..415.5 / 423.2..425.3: 0.06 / 17.7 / 17.5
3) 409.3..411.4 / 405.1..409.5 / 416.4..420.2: 0.20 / 17.2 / 17.4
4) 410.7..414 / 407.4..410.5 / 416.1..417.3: -0.14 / 16.5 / 17.3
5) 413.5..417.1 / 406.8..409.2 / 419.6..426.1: -0.05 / 17.3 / 17.3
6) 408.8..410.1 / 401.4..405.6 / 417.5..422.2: 0.08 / 17.6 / 17.5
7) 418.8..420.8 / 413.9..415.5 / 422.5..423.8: -0.06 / 17.7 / 16.8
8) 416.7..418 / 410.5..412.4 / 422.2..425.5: 0.00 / 17.2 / 17.2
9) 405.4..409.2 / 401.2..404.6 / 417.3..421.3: 0.09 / 17.7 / 17.5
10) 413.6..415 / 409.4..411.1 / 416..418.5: -0.11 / 15.3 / 17.2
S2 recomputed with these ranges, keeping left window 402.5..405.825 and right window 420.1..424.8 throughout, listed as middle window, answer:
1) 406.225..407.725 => 0.05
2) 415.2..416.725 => -0.01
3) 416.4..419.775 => 0.00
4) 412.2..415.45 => -0.05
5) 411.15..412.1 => -0.01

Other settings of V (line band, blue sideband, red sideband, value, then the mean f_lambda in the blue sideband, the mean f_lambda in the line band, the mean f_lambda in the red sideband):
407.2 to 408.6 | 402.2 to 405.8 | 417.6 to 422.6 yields 0.04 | 17.6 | 17.1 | 17.4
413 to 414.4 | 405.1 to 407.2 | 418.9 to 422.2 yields -0.02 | 17.1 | 17.6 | 17.6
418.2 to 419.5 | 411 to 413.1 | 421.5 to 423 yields -0.04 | 17.7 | 17.5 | 16.7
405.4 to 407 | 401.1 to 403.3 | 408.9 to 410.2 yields -0.02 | 17.6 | 17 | 16.1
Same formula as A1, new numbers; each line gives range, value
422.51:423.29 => 16.4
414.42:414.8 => 17.7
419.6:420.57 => 17.5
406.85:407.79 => 17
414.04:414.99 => 17.6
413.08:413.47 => 17.5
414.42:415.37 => 17.8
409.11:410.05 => 16.1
